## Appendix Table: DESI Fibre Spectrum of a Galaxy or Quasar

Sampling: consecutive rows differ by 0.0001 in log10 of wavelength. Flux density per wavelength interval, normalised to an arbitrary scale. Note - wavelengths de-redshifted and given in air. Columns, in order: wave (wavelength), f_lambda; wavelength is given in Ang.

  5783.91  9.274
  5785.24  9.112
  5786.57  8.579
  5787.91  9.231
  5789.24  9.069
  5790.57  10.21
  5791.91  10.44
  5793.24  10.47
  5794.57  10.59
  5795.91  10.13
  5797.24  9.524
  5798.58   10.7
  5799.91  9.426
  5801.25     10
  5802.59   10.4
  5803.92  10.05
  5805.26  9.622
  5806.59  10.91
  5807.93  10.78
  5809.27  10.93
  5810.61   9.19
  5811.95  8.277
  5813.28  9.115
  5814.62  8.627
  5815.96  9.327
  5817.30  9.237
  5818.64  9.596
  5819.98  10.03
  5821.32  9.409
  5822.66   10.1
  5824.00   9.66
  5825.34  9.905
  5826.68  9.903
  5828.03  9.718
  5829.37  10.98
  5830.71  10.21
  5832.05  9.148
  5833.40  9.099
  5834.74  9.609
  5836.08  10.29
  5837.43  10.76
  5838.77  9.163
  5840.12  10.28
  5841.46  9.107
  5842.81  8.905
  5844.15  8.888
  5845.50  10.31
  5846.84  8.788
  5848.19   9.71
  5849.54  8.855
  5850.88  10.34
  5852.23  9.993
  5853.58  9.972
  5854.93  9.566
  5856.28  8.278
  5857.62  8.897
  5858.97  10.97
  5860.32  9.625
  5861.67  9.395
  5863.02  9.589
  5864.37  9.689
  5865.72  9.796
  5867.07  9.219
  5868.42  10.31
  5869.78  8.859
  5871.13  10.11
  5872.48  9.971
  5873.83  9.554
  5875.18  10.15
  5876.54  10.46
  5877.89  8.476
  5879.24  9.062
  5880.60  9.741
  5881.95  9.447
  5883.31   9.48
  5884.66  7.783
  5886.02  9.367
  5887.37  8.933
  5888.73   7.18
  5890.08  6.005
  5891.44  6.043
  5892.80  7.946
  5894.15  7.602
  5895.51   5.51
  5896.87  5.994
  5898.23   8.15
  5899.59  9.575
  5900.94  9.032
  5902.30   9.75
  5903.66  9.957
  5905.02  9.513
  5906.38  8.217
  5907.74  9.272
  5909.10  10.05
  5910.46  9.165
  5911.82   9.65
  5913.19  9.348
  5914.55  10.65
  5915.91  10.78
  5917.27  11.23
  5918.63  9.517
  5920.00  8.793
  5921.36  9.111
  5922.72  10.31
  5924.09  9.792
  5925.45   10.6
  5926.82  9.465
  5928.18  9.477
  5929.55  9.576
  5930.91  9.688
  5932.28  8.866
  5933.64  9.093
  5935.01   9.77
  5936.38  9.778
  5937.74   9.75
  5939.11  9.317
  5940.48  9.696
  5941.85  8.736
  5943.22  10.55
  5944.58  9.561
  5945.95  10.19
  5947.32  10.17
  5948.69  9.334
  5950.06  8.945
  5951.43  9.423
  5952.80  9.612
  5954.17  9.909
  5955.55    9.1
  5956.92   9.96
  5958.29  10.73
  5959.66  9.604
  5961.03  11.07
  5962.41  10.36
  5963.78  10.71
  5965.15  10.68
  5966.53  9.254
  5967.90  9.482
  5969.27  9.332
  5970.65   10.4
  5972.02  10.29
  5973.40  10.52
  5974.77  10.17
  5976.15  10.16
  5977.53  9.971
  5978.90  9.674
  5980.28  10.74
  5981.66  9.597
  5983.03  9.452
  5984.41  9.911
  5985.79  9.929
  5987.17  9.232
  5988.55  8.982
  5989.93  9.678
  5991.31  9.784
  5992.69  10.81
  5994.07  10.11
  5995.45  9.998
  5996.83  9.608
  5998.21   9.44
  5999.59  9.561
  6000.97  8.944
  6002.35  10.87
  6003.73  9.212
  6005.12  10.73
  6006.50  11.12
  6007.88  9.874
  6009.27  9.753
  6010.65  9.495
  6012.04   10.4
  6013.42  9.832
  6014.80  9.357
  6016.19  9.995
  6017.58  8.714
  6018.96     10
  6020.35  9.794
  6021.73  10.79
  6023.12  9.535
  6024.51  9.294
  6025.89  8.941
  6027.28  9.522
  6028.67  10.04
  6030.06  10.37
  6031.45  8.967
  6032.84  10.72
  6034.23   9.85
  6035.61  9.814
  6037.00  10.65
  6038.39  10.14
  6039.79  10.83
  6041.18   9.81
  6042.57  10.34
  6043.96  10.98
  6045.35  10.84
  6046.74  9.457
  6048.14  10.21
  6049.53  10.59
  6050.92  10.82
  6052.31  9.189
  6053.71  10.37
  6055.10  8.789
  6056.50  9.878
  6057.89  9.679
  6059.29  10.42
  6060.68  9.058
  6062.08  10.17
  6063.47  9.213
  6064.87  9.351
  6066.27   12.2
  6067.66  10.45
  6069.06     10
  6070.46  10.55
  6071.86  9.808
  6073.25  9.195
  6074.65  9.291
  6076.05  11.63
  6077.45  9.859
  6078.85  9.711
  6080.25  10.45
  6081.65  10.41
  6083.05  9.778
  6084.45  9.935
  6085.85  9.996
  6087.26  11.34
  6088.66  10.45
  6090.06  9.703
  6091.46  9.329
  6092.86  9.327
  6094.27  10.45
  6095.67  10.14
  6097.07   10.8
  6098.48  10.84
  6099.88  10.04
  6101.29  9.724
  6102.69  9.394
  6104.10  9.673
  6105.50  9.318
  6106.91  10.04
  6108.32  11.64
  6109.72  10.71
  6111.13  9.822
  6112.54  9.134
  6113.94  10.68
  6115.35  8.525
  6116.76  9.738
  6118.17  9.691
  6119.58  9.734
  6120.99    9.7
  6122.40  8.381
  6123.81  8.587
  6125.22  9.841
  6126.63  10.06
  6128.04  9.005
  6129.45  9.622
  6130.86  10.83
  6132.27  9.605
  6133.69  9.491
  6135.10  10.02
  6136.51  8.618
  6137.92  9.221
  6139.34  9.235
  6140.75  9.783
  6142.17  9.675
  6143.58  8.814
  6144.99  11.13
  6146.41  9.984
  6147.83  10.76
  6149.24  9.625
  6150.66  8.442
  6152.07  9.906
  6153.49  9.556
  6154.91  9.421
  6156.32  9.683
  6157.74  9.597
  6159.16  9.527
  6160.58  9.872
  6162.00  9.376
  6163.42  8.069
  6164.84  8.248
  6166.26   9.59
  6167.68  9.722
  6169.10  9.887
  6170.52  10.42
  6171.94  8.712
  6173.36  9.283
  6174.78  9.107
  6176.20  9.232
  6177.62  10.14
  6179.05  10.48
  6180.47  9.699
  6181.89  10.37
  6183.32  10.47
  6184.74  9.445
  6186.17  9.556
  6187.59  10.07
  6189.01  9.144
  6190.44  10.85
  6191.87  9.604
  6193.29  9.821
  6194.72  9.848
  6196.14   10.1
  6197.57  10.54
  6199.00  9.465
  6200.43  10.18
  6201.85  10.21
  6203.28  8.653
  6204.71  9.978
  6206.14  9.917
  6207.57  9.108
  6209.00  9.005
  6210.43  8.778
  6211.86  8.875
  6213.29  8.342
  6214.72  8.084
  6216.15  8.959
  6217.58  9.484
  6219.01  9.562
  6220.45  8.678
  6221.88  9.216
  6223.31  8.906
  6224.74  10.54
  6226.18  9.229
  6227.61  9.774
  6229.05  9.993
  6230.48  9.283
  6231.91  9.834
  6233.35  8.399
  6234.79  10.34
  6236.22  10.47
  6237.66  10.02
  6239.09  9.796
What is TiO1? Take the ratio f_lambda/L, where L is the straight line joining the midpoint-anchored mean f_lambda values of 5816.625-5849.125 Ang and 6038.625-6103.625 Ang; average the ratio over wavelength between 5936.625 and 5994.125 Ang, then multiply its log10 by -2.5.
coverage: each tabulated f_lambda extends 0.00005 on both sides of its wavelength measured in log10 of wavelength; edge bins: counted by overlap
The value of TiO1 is 0.00 mag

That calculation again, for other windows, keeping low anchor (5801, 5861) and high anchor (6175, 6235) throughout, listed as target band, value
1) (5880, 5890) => 0.12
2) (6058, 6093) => -0.05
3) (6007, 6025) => -0.02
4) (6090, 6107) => -0.03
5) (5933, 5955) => 0.01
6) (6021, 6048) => -0.05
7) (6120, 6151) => 0.00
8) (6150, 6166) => 0.04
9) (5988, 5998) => -0.02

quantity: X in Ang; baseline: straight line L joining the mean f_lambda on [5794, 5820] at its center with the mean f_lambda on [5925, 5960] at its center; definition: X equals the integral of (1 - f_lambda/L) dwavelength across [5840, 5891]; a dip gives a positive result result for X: 2.22 Ang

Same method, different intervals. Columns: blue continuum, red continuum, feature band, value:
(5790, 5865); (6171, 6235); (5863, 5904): 4.0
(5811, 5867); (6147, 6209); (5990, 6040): -1.4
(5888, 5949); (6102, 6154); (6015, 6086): -3.9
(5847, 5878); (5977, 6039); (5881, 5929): 3.8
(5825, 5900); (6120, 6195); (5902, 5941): -1.7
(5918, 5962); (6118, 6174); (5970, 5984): -0.6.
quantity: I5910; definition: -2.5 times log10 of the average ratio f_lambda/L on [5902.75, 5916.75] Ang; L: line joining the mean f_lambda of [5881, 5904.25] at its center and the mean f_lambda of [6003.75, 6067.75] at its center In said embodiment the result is -0.161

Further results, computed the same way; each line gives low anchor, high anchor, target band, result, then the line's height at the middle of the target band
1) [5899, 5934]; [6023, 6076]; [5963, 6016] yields -0.009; 9.84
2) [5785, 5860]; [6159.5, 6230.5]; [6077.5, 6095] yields -0.054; 9.58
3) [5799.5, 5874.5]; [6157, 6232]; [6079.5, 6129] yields -0.037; 9.56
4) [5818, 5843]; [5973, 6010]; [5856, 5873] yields 0.022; 9.82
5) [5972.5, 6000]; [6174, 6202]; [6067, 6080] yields -0.019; 9.89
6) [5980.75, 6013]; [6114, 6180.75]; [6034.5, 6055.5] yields -0.049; 9.75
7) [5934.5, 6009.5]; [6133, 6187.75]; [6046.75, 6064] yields -0.011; 9.75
